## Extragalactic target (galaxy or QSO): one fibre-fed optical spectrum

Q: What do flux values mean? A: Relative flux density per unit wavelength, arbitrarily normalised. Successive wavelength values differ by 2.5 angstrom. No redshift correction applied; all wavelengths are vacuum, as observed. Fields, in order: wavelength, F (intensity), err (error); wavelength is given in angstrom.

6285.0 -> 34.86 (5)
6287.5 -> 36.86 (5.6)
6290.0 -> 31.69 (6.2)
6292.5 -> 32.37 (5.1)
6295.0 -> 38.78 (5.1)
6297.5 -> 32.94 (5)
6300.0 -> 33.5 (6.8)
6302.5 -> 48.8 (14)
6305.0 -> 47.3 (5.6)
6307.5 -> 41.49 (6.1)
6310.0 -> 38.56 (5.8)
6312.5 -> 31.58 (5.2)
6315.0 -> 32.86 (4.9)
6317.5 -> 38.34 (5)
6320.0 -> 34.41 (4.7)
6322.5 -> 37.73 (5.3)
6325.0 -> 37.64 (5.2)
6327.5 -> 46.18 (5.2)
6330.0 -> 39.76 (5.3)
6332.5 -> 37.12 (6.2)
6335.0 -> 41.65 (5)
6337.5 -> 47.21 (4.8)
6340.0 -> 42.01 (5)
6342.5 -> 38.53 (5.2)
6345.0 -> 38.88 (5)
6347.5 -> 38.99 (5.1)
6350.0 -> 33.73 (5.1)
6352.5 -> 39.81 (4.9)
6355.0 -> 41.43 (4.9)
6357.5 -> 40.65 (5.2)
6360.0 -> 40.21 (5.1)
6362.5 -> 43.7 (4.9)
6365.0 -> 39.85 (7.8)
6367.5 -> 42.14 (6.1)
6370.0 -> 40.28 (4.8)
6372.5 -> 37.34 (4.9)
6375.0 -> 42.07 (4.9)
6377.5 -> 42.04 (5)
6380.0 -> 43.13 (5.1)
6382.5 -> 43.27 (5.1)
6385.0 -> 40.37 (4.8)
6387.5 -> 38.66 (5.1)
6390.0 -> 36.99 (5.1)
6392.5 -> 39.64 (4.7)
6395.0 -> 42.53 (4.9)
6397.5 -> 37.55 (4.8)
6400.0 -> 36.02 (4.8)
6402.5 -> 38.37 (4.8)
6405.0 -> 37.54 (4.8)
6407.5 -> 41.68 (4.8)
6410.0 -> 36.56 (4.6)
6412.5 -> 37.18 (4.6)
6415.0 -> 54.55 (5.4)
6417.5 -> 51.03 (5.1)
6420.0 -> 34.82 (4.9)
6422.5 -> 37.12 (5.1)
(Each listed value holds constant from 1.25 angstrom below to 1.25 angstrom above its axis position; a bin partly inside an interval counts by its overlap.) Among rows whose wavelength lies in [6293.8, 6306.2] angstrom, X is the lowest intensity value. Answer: 32.94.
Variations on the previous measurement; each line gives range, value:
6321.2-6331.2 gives 37.64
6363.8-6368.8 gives 39.85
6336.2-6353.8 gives 33.73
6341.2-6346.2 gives 38.53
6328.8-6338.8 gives 37.12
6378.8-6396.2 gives 36.99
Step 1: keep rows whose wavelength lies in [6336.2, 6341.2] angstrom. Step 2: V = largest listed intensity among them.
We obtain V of 47.21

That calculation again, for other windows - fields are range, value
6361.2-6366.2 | 43.7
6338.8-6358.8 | 42.01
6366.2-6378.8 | 42.14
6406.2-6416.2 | 54.55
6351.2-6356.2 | 41.43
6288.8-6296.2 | 38.78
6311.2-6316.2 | 32.86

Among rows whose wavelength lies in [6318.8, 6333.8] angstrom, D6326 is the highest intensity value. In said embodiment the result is 46.18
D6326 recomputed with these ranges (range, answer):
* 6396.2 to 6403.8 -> 38.37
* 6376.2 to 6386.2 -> 43.27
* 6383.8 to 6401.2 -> 42.53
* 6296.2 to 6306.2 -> 48.8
